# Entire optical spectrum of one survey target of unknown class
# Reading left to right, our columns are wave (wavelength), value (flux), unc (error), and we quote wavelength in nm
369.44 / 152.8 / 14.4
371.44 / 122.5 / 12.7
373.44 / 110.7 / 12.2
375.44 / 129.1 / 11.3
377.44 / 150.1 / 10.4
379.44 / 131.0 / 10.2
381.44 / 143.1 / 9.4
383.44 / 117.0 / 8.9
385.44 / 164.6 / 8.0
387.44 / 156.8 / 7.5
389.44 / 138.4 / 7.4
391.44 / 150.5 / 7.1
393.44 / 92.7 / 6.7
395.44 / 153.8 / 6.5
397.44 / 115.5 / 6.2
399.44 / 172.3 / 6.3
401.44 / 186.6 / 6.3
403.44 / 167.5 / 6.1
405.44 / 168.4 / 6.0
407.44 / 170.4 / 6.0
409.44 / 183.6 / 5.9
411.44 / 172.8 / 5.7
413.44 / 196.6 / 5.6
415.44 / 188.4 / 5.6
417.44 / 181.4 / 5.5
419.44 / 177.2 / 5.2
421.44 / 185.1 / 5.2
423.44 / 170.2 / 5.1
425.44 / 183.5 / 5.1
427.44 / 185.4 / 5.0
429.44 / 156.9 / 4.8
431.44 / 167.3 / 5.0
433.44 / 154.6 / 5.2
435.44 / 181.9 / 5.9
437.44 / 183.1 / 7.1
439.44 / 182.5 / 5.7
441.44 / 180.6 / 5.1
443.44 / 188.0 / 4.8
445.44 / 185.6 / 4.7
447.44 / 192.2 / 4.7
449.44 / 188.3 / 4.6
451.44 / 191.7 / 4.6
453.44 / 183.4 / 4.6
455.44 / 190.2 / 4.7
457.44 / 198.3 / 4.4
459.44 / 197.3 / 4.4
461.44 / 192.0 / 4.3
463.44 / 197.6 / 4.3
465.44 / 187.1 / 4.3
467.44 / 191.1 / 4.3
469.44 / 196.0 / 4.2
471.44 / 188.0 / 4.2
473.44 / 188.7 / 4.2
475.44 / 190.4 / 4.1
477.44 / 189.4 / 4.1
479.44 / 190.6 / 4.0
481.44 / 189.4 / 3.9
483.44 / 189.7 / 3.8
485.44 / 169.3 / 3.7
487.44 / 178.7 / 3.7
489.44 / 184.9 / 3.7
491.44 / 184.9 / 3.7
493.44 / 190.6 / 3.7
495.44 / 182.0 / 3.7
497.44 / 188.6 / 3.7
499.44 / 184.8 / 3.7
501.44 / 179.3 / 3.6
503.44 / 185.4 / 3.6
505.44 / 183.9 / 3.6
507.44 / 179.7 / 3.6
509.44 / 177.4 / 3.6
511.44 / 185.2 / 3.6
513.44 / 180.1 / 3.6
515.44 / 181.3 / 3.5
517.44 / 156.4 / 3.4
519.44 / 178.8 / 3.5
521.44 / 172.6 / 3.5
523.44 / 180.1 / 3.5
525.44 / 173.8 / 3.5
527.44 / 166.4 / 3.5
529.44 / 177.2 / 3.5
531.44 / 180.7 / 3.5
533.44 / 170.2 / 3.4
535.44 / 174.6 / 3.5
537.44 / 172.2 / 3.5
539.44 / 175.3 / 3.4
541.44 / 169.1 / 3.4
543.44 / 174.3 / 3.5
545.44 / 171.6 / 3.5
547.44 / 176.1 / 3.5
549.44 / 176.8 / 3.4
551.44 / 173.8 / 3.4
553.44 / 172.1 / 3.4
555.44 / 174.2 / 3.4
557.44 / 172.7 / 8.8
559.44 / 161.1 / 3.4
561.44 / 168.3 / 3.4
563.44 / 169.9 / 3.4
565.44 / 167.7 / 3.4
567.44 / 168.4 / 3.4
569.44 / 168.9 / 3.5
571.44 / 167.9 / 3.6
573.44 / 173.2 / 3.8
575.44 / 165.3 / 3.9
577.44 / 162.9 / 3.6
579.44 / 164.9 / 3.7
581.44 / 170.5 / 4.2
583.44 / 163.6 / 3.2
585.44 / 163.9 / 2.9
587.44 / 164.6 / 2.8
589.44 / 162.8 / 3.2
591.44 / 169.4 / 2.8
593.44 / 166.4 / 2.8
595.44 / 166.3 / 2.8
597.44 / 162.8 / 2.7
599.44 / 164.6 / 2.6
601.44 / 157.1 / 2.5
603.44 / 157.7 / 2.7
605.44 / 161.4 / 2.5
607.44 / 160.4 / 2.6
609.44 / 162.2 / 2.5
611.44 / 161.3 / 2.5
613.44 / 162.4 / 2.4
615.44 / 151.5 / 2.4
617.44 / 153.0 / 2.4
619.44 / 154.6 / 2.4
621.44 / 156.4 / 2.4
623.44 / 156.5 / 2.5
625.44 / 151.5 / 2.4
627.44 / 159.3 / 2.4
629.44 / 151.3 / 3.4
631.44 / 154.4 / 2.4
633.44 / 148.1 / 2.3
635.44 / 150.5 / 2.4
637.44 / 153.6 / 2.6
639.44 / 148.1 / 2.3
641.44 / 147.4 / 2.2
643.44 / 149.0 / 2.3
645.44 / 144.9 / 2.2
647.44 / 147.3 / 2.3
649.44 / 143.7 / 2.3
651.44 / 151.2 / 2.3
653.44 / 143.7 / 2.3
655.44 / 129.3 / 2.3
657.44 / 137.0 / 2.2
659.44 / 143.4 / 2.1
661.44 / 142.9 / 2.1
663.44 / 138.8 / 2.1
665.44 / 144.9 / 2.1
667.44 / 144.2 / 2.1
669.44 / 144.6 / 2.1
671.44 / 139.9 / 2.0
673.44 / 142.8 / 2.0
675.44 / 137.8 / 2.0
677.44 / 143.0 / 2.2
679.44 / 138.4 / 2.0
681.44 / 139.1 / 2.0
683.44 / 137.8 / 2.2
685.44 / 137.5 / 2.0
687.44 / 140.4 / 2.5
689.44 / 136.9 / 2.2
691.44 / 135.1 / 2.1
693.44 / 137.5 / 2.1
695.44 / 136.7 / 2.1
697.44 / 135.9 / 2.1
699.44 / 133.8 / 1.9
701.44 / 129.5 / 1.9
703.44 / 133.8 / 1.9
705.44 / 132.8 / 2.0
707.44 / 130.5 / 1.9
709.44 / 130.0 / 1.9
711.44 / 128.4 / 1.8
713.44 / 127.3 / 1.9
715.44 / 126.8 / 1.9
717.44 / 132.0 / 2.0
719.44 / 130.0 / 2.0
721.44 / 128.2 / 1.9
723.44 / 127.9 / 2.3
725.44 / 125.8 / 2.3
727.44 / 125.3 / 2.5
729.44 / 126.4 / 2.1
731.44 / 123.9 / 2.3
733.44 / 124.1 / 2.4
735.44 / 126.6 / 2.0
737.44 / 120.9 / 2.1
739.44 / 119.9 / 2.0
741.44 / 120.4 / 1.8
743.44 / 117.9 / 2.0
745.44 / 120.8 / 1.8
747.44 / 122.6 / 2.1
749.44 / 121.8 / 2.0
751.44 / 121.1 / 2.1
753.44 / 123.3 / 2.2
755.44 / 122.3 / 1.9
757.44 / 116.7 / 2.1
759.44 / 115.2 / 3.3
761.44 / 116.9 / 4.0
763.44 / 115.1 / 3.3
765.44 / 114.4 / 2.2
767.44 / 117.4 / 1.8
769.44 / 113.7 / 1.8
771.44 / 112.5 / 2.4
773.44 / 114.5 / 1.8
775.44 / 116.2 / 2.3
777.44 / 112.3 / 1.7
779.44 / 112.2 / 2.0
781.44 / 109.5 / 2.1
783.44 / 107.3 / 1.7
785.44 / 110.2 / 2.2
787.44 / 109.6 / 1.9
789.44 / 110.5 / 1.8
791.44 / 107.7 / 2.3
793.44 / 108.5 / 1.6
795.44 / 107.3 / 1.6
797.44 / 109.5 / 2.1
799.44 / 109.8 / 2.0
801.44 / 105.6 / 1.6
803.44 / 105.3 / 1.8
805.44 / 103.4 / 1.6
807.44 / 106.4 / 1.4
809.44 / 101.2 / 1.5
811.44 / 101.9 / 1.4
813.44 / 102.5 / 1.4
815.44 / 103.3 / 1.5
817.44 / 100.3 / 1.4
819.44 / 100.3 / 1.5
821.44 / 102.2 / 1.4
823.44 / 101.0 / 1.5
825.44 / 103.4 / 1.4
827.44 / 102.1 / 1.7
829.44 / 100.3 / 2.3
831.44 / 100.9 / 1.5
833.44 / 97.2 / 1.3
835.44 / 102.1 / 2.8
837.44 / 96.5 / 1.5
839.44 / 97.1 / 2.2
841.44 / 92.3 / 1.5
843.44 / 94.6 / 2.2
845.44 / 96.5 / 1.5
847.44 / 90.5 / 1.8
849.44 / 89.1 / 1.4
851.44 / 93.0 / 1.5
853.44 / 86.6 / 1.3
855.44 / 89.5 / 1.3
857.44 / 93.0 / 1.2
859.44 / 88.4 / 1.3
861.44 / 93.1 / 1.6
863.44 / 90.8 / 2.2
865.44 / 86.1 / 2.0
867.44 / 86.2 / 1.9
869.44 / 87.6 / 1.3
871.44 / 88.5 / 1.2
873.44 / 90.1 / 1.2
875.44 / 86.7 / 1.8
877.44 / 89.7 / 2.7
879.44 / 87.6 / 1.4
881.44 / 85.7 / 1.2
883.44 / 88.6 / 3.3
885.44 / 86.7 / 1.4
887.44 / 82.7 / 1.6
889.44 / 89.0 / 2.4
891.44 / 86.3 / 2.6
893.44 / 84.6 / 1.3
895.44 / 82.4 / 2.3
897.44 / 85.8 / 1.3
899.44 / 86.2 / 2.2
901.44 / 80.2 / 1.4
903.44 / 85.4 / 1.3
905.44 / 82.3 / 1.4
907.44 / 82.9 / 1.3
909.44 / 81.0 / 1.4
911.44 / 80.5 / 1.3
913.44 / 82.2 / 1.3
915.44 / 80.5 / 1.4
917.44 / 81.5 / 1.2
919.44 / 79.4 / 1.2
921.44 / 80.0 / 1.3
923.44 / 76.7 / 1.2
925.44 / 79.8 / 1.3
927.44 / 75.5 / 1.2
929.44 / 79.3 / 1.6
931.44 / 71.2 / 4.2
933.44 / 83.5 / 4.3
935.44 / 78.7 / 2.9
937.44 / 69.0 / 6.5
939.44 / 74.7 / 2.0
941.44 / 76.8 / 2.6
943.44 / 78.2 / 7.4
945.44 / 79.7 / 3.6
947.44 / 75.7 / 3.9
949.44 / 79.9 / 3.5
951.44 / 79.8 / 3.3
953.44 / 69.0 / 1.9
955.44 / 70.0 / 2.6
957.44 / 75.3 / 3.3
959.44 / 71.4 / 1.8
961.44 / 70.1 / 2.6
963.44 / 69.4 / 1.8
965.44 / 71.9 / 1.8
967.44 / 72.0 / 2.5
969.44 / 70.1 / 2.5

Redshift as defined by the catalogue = 0.00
